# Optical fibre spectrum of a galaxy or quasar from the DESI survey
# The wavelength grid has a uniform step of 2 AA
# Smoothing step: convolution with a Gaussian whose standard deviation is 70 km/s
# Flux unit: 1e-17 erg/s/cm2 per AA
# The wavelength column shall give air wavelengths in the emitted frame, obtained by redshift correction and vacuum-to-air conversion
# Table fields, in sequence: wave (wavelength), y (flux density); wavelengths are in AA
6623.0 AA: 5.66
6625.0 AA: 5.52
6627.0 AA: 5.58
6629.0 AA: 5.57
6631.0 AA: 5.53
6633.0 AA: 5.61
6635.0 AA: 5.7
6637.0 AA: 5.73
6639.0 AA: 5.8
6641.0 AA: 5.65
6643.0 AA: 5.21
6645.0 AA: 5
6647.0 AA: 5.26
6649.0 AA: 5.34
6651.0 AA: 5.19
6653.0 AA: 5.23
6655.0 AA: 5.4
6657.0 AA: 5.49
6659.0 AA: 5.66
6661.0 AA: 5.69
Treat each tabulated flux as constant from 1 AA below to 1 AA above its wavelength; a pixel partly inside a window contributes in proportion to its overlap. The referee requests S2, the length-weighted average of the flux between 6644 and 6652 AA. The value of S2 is 5.2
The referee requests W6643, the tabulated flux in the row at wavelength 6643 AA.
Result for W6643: 5.21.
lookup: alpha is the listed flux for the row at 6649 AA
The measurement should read 5.34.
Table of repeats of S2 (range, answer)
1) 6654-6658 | 5.45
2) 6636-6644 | 5.6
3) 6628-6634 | 5.57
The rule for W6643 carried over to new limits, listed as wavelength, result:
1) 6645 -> 5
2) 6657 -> 5.49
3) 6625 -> 5.52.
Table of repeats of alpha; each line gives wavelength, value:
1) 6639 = 5.8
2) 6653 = 5.23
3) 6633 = 5.61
